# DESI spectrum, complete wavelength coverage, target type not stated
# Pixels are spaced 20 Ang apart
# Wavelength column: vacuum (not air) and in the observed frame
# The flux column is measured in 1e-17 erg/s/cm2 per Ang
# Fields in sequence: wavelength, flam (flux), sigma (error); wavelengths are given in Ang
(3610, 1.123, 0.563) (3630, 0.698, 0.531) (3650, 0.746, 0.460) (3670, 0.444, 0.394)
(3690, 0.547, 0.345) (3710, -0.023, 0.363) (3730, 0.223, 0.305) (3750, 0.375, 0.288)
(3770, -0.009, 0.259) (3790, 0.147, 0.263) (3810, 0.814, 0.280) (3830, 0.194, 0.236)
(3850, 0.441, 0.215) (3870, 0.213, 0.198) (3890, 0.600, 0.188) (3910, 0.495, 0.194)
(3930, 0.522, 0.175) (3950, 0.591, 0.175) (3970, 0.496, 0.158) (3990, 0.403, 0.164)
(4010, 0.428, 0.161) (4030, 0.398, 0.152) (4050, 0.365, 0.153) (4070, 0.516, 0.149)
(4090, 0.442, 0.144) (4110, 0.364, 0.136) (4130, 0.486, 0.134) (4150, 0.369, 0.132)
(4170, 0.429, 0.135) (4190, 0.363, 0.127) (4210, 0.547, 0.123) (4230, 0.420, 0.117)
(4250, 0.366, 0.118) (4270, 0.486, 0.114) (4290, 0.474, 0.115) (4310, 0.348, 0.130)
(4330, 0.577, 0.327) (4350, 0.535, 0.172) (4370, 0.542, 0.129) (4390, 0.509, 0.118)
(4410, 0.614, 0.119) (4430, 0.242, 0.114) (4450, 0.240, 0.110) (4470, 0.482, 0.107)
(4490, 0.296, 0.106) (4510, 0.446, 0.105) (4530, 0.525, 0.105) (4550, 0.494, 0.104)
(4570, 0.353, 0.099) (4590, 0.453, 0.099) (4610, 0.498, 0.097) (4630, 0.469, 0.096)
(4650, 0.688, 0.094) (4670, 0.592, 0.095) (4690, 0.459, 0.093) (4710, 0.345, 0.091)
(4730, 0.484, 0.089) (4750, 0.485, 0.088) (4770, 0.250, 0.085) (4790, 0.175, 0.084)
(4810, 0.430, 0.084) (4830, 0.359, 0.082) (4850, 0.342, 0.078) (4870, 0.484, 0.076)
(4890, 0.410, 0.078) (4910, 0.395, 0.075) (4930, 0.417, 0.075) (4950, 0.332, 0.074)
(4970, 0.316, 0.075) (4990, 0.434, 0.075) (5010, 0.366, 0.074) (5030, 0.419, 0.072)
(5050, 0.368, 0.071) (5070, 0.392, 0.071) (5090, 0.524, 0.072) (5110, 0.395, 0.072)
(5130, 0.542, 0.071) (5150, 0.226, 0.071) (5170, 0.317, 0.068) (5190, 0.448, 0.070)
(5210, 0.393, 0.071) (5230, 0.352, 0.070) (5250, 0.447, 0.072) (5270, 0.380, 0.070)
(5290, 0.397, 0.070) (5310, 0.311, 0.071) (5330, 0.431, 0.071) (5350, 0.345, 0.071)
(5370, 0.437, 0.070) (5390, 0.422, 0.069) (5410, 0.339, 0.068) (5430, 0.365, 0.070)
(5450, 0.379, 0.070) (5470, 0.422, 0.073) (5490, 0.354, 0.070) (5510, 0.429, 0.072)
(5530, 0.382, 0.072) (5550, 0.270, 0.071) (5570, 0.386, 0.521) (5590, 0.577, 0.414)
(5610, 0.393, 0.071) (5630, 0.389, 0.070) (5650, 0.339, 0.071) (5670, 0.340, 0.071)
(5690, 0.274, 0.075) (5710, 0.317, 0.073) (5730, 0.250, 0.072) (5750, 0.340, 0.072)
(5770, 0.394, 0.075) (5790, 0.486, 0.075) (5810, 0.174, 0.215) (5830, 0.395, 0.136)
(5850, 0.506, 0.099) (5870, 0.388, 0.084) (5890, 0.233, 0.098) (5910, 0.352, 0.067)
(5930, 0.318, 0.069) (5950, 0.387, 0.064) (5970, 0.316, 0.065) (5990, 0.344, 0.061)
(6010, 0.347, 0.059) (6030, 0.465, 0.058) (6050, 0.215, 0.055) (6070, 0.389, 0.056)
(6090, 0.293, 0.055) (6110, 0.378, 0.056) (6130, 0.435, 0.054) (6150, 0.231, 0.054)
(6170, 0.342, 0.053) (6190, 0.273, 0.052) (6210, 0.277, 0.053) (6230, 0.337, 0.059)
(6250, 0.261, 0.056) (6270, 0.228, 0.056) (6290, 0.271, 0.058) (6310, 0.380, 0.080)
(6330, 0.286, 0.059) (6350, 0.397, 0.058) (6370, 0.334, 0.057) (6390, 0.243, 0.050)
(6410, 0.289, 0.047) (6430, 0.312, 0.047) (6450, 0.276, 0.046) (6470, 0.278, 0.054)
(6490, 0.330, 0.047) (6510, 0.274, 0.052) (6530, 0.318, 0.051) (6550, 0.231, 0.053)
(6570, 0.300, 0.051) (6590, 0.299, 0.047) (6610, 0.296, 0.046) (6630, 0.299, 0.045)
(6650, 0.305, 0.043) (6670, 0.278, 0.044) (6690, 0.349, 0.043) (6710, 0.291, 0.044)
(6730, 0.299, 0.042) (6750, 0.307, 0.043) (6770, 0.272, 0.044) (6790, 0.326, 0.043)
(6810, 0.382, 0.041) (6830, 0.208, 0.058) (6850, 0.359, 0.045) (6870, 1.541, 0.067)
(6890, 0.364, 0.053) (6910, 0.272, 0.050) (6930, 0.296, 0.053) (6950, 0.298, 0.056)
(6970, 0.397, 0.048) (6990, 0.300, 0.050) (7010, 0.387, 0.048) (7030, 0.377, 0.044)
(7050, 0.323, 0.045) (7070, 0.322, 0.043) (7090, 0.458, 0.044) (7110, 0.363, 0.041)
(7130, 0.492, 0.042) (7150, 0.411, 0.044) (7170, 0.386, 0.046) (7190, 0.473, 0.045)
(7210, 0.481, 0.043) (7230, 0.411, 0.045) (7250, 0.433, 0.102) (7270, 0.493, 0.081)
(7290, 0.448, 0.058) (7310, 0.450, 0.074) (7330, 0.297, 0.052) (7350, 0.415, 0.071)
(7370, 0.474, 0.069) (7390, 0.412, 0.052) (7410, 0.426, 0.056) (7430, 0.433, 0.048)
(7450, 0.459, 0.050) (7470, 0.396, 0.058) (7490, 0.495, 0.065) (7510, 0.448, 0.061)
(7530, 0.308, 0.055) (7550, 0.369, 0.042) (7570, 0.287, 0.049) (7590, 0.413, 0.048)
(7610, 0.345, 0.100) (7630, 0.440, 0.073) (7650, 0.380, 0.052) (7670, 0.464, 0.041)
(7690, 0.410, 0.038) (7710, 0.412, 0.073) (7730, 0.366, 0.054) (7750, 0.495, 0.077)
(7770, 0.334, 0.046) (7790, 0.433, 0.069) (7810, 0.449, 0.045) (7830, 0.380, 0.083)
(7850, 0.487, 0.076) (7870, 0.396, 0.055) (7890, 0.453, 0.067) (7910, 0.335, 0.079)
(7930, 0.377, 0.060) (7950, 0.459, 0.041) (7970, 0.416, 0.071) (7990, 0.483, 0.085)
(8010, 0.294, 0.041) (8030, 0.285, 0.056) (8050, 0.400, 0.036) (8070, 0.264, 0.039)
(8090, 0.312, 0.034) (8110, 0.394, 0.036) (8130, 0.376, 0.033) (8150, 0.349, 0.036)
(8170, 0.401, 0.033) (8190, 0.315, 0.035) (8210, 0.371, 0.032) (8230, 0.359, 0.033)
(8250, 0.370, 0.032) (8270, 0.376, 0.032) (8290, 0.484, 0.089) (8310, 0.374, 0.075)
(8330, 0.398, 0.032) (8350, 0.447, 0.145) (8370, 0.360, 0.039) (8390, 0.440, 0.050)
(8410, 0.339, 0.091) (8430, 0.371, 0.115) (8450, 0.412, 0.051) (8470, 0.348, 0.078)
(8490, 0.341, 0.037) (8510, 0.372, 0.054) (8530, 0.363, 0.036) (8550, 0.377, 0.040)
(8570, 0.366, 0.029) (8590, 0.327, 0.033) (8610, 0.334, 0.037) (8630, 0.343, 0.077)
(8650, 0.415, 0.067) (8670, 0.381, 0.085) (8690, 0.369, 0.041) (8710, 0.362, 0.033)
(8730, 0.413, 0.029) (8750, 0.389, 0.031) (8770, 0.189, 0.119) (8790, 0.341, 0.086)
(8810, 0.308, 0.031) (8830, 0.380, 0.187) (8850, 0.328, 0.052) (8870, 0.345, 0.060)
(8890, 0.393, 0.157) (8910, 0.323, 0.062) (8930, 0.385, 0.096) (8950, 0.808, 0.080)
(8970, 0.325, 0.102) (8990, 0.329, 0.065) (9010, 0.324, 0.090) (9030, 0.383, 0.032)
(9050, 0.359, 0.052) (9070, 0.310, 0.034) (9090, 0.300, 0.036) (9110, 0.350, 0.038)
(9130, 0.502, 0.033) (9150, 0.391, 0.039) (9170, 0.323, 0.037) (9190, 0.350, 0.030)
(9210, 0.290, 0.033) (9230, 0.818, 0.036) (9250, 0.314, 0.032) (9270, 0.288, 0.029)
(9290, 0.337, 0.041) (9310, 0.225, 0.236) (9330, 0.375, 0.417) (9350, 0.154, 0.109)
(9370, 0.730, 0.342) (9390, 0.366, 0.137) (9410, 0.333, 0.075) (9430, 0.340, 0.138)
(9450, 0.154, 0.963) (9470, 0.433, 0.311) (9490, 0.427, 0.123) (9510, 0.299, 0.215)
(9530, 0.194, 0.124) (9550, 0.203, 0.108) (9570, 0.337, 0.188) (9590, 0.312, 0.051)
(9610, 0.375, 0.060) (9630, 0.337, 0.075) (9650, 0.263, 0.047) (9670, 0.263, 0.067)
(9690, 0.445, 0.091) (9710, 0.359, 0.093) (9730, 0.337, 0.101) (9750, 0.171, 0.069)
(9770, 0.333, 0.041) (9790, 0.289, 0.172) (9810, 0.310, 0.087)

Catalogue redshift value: 0.842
